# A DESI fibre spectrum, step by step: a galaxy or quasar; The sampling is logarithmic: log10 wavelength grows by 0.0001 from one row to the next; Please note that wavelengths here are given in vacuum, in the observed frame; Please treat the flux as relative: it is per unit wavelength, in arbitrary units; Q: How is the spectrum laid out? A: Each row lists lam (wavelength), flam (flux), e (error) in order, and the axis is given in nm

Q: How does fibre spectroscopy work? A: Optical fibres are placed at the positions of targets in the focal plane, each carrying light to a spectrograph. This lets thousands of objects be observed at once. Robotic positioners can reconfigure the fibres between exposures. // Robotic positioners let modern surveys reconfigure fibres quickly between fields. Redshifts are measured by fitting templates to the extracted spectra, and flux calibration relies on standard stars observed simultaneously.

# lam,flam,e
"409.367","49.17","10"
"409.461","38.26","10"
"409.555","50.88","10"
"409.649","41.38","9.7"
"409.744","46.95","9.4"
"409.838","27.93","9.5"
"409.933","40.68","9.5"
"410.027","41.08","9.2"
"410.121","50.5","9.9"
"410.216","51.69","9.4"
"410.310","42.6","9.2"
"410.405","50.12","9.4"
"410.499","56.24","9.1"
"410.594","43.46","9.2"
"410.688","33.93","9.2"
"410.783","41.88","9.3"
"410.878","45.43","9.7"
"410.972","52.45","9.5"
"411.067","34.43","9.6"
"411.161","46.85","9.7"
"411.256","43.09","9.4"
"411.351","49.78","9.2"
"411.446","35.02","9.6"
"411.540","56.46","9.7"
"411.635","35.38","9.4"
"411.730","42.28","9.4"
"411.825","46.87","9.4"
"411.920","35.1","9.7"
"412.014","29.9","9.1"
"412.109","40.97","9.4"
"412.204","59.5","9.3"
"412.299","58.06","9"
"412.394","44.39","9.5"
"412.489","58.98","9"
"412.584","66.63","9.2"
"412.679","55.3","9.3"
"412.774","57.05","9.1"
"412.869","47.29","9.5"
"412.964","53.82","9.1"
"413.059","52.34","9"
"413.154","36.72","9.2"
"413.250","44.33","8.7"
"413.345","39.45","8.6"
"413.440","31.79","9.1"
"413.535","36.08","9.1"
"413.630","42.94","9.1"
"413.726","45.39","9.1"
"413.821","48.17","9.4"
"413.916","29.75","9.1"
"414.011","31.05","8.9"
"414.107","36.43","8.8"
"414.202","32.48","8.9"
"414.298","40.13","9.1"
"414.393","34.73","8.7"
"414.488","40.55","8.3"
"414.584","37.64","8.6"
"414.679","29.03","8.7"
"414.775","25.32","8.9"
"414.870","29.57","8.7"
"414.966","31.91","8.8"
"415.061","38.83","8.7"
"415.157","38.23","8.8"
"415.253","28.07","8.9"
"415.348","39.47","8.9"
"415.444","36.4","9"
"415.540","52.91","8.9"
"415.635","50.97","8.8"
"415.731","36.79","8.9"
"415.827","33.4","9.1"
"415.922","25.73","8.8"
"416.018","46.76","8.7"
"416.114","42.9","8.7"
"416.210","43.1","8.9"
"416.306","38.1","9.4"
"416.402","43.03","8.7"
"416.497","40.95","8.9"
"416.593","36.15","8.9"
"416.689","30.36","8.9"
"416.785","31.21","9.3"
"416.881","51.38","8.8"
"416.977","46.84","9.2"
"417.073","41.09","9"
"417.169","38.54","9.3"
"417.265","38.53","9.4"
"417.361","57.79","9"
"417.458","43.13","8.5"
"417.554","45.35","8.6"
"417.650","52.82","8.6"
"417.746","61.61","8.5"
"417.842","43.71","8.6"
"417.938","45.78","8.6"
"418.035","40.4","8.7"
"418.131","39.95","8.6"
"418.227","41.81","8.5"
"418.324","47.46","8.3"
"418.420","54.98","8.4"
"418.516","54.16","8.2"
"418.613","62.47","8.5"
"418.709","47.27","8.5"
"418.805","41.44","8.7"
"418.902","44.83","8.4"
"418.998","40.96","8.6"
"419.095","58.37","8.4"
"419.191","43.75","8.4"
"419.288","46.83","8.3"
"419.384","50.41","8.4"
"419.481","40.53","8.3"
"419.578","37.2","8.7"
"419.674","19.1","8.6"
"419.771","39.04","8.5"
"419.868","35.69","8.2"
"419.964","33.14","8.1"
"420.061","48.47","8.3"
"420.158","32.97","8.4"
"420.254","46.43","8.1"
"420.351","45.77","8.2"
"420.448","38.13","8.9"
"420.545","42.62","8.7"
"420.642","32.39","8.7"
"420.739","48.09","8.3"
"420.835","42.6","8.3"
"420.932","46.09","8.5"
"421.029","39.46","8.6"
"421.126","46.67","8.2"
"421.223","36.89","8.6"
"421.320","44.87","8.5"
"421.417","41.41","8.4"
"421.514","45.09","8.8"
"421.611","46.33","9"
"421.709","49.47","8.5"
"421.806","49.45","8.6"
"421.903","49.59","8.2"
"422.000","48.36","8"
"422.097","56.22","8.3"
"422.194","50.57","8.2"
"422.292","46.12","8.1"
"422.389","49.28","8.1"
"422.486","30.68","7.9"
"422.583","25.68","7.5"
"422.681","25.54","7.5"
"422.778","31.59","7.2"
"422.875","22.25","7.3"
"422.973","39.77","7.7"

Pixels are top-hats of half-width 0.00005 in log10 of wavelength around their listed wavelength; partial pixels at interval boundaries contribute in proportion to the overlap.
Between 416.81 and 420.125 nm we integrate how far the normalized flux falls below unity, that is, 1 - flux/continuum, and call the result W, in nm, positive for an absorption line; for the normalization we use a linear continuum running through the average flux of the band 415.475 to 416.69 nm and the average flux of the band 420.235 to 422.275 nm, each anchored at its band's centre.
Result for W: -0.19 nm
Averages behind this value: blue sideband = 40.4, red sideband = 45.1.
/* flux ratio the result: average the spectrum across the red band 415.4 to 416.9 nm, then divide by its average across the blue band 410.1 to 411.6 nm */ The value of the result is 0.87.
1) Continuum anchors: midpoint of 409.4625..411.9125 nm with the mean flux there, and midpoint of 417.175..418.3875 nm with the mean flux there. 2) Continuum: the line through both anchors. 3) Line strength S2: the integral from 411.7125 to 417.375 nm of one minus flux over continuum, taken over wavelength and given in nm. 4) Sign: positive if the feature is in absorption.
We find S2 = 0.51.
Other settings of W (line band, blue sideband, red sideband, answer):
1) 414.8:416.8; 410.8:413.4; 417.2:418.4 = 0.38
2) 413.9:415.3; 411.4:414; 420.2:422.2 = 0.36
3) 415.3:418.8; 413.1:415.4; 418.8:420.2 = -0.47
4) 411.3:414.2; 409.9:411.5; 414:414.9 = -0.44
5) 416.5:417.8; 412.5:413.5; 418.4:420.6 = 0.04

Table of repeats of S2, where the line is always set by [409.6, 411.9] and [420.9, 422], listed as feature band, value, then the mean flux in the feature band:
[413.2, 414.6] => 0.196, 38.1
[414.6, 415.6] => 0.206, 35.3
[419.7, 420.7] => 0.131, 39.1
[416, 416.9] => 0.096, 39.8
